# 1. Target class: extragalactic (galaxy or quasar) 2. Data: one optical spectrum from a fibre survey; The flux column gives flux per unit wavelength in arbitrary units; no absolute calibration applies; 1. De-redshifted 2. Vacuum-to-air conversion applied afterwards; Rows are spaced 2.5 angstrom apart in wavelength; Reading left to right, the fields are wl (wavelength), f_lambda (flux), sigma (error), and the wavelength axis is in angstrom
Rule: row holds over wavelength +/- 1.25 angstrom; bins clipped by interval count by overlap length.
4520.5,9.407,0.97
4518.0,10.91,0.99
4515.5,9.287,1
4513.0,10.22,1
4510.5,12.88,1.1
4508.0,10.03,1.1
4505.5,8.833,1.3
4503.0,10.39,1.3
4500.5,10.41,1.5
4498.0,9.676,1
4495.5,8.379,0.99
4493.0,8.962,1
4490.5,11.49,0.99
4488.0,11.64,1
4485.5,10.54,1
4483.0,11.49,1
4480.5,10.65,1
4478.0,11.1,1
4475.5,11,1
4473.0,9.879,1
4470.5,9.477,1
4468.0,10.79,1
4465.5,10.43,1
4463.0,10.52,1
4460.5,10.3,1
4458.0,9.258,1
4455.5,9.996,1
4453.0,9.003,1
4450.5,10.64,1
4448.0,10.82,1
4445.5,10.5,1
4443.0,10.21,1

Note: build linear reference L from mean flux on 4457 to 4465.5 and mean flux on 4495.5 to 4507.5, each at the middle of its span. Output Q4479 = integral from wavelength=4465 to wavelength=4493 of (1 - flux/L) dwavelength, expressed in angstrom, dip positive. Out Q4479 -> -2.2 angstrom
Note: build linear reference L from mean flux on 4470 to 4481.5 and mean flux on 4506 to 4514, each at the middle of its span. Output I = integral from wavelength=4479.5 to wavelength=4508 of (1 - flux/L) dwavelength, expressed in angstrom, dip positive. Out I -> 1.2 angstrom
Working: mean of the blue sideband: 10.5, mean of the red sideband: 10.9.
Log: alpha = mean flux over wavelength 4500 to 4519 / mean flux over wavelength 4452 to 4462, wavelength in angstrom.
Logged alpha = 1.1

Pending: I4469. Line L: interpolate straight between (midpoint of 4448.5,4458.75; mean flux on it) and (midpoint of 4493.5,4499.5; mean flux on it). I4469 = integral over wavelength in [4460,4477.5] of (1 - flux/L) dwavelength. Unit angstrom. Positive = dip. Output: -1.5 angstrom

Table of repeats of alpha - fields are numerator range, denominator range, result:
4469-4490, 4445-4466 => 1.06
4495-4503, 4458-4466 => 0.95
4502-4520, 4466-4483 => 0.98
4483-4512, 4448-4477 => 1.02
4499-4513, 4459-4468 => 1.00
